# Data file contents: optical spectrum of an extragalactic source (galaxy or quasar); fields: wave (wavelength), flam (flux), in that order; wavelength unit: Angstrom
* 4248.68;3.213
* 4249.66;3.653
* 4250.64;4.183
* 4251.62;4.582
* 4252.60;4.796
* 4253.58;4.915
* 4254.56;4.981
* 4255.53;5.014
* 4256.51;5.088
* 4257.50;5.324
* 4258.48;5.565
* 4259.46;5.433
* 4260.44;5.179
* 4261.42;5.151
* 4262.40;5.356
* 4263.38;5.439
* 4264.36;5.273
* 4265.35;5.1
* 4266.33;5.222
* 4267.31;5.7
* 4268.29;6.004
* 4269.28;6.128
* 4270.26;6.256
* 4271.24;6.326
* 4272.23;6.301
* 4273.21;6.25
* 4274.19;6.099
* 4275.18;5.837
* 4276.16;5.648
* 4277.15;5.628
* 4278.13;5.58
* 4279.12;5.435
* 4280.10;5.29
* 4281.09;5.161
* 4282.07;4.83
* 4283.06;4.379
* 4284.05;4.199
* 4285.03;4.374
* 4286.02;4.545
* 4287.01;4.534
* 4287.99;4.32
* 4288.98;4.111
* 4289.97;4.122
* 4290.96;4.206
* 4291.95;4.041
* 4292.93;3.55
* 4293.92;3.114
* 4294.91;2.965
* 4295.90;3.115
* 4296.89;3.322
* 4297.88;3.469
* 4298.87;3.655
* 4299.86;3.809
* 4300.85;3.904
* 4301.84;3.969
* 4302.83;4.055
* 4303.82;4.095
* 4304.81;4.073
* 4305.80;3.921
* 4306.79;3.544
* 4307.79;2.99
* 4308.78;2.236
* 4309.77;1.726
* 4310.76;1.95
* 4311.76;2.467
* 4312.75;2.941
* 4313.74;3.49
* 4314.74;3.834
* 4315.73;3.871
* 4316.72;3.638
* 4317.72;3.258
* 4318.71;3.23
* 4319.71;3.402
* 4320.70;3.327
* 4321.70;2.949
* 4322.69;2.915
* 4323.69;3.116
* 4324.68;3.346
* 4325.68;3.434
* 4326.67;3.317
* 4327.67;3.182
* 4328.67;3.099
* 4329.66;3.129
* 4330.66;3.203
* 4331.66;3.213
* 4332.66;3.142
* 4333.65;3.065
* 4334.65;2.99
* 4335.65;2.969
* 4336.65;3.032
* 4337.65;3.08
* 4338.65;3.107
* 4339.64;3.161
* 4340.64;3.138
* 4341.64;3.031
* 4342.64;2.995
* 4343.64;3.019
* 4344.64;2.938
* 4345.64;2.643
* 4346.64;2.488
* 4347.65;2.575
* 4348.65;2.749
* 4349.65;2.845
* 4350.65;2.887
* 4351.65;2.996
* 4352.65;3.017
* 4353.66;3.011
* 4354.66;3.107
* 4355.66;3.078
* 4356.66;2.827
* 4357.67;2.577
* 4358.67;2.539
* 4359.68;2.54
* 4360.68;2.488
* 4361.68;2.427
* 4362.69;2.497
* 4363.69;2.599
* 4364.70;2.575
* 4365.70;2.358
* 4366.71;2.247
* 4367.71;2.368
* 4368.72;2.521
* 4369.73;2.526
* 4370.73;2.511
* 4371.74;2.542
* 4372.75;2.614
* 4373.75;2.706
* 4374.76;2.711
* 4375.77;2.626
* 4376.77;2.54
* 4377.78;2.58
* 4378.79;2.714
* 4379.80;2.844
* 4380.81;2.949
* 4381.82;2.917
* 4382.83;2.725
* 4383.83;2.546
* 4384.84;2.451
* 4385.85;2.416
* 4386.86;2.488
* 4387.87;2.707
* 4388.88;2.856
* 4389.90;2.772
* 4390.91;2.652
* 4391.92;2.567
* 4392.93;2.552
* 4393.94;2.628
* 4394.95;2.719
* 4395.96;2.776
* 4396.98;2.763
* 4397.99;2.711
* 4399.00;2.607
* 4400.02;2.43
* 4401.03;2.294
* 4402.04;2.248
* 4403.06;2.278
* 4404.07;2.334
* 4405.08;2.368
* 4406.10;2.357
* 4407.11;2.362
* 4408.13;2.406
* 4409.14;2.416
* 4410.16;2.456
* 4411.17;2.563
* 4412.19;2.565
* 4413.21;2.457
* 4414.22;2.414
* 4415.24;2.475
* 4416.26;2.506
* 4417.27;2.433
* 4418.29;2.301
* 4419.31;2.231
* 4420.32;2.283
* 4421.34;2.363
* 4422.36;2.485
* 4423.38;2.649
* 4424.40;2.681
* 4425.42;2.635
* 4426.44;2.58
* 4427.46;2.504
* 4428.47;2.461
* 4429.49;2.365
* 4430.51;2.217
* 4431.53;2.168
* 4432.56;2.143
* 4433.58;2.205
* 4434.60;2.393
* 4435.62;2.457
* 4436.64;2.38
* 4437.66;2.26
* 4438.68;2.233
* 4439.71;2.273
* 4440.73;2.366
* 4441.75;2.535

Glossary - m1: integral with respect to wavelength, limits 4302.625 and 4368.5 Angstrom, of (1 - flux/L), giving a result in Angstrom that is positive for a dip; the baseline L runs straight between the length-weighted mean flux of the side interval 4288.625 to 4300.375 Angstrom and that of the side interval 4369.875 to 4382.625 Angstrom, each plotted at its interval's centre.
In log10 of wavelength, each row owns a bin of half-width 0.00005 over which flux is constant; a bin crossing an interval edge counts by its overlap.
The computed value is 3.33 Angstrom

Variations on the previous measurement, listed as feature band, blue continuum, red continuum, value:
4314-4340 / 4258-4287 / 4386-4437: 6.3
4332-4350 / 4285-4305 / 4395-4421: 1.9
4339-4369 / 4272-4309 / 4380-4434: 5.3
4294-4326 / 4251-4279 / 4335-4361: 6.0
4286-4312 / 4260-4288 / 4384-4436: 7.1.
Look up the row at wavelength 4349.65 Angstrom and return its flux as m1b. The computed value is 2.845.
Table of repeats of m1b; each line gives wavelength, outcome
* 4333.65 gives 3.065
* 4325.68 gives 3.434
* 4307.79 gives 2.99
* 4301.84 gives 3.969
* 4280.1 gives 5.29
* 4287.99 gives 4.32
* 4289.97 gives 4.122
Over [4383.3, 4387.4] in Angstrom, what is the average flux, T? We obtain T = 2.48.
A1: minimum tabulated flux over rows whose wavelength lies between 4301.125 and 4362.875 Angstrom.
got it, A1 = 1.726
